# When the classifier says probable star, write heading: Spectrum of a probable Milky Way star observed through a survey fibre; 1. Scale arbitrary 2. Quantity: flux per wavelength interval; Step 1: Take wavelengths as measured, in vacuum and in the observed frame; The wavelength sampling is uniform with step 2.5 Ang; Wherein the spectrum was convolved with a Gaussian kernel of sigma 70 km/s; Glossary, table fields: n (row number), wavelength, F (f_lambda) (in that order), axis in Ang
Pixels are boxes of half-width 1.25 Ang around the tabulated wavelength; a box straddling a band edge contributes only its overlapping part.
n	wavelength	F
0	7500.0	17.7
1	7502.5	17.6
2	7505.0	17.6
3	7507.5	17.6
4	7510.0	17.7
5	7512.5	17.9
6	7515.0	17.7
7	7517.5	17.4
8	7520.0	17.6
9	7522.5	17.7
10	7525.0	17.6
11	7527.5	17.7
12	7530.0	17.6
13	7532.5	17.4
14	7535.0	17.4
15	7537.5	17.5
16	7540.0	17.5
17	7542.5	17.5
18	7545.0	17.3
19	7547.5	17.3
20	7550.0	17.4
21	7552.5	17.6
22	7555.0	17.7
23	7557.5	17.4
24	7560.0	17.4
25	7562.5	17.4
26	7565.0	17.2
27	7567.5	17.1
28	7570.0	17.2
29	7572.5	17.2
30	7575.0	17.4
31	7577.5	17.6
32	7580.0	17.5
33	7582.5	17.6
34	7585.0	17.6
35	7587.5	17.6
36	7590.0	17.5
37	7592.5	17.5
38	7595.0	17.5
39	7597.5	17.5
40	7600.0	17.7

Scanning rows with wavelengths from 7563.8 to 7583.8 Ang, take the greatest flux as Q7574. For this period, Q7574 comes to 17.6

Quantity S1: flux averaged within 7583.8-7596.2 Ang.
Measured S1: 17.5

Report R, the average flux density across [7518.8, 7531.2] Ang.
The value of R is 17.6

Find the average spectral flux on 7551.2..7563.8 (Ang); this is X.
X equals 17.5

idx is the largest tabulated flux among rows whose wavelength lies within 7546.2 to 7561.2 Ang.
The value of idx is 17.7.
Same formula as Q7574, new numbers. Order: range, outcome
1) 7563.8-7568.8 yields 17.2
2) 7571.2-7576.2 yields 17.4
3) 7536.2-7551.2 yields 17.5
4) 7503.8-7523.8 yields 17.9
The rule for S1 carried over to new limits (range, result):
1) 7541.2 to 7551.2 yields 17.4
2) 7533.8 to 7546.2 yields 17.4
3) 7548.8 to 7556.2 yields 17.6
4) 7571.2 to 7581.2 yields 17.4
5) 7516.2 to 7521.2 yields 17.5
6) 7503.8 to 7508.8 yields 17.6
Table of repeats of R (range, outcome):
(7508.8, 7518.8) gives 17.7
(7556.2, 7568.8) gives 17.3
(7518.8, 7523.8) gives 17.6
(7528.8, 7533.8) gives 17.5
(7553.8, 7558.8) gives 17.5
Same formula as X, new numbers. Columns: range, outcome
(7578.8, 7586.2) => 17.6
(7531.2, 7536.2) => 17.4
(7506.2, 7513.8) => 17.7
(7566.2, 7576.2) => 17.2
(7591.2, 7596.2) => 17.5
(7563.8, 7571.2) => 17.2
